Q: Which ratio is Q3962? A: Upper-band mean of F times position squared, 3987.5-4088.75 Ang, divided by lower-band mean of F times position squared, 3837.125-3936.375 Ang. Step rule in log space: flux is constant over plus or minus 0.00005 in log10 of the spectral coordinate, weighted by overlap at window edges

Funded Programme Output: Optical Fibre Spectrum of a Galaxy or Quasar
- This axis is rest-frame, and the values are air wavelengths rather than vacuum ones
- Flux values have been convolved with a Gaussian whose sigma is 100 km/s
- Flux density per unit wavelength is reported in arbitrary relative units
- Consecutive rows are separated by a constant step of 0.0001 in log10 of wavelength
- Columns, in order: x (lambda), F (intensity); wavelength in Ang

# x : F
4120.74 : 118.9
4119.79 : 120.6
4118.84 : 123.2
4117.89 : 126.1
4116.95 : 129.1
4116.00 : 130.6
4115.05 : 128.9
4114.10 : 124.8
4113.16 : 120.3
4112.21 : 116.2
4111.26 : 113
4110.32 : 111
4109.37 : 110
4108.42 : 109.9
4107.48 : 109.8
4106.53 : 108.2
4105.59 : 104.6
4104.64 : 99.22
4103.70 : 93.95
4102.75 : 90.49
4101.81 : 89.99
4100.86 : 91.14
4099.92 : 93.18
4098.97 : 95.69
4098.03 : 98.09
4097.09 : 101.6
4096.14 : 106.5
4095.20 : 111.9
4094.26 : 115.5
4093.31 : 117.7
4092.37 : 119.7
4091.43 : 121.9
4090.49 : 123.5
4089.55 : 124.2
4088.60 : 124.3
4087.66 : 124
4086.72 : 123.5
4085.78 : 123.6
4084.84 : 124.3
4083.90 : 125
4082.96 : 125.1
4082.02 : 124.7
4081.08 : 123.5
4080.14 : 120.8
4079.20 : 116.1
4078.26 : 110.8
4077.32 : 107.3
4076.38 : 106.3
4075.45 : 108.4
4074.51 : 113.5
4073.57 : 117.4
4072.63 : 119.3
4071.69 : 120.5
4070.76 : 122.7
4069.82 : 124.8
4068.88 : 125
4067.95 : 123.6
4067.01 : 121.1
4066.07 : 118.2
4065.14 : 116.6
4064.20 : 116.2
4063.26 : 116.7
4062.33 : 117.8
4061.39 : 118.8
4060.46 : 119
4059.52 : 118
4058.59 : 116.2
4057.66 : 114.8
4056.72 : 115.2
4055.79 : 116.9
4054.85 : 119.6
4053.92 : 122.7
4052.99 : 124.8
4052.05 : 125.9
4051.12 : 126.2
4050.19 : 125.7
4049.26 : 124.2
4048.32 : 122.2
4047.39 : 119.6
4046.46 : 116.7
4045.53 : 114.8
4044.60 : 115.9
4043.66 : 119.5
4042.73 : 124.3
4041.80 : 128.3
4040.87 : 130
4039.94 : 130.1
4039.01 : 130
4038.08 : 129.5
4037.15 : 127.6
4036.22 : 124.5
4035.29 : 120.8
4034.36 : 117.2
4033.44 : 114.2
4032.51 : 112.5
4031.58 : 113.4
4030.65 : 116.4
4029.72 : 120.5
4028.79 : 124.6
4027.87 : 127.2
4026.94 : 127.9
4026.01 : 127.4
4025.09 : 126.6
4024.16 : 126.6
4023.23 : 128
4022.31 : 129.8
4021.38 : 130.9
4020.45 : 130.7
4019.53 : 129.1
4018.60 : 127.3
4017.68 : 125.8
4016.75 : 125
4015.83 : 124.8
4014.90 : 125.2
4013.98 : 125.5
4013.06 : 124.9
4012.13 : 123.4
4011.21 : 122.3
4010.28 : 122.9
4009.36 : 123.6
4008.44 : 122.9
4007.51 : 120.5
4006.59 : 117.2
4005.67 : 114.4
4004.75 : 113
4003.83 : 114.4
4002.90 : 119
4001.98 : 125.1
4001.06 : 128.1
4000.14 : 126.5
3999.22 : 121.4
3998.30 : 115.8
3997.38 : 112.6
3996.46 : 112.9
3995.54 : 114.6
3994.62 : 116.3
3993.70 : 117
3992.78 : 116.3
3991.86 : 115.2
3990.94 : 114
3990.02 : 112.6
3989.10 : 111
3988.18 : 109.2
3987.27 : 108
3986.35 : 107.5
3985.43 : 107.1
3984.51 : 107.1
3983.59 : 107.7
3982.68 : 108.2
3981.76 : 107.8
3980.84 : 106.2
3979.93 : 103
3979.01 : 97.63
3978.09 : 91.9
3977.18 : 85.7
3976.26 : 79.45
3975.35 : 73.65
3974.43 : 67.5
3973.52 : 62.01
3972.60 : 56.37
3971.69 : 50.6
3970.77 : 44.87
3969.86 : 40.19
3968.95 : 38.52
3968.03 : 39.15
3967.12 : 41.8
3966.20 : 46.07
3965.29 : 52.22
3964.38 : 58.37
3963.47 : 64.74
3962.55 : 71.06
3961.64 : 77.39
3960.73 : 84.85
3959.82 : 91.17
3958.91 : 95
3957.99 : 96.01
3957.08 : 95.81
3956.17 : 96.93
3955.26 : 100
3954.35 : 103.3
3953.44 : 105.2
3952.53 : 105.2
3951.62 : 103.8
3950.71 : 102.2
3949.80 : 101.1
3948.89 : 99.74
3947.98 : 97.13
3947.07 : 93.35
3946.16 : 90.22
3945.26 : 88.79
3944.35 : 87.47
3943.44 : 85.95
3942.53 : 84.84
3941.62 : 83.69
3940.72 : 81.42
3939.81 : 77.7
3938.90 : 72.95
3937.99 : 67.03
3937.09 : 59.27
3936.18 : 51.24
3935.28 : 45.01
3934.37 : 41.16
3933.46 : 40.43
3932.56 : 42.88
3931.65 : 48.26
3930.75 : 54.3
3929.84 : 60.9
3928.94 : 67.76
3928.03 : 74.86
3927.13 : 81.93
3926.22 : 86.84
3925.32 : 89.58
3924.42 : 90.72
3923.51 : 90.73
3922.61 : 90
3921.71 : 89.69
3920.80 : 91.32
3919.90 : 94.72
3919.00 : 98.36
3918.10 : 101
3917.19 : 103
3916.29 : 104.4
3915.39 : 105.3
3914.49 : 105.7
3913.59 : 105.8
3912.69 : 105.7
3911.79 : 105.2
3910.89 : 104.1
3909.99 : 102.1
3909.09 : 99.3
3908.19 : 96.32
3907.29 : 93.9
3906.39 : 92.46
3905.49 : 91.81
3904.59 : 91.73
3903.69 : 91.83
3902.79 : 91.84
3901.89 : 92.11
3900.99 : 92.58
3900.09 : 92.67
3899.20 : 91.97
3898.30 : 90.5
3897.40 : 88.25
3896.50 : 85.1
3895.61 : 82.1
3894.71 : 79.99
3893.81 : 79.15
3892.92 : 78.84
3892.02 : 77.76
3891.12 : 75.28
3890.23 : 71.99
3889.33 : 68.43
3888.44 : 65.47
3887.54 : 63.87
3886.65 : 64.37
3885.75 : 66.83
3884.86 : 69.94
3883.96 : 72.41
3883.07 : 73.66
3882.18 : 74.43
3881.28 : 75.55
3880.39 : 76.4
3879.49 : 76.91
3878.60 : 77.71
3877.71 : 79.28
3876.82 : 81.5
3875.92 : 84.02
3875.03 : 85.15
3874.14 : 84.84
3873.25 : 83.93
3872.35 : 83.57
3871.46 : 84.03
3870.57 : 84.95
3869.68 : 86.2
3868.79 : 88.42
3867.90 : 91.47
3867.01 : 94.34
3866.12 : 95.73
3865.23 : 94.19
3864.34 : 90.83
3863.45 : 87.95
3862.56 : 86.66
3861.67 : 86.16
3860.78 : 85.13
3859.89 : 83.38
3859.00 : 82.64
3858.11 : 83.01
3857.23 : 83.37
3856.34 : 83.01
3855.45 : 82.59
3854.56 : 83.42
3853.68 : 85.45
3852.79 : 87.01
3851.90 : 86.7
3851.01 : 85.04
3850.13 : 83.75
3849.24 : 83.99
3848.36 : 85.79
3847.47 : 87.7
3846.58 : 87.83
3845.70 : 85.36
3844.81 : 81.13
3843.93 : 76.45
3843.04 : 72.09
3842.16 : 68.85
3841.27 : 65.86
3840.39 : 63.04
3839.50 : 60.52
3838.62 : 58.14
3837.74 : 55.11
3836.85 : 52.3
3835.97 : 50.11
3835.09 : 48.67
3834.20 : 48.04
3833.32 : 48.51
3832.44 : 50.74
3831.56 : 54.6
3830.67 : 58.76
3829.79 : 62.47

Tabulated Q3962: 1.6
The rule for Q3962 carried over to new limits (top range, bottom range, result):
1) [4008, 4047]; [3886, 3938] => 1.59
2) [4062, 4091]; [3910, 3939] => 1.60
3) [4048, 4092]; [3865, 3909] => 1.59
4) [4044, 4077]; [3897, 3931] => 1.39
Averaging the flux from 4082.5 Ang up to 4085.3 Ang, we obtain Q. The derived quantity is 125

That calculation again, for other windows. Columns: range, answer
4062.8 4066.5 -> 117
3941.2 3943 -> 84.1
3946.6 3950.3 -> 97.7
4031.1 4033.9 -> 113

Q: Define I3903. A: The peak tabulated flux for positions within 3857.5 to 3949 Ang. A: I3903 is 105.8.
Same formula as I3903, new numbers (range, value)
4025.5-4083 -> 130.1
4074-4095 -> 125.1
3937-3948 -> 97.13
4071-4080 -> 120.5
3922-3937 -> 90.73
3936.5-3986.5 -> 108.2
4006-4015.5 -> 125.5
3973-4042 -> 130.9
